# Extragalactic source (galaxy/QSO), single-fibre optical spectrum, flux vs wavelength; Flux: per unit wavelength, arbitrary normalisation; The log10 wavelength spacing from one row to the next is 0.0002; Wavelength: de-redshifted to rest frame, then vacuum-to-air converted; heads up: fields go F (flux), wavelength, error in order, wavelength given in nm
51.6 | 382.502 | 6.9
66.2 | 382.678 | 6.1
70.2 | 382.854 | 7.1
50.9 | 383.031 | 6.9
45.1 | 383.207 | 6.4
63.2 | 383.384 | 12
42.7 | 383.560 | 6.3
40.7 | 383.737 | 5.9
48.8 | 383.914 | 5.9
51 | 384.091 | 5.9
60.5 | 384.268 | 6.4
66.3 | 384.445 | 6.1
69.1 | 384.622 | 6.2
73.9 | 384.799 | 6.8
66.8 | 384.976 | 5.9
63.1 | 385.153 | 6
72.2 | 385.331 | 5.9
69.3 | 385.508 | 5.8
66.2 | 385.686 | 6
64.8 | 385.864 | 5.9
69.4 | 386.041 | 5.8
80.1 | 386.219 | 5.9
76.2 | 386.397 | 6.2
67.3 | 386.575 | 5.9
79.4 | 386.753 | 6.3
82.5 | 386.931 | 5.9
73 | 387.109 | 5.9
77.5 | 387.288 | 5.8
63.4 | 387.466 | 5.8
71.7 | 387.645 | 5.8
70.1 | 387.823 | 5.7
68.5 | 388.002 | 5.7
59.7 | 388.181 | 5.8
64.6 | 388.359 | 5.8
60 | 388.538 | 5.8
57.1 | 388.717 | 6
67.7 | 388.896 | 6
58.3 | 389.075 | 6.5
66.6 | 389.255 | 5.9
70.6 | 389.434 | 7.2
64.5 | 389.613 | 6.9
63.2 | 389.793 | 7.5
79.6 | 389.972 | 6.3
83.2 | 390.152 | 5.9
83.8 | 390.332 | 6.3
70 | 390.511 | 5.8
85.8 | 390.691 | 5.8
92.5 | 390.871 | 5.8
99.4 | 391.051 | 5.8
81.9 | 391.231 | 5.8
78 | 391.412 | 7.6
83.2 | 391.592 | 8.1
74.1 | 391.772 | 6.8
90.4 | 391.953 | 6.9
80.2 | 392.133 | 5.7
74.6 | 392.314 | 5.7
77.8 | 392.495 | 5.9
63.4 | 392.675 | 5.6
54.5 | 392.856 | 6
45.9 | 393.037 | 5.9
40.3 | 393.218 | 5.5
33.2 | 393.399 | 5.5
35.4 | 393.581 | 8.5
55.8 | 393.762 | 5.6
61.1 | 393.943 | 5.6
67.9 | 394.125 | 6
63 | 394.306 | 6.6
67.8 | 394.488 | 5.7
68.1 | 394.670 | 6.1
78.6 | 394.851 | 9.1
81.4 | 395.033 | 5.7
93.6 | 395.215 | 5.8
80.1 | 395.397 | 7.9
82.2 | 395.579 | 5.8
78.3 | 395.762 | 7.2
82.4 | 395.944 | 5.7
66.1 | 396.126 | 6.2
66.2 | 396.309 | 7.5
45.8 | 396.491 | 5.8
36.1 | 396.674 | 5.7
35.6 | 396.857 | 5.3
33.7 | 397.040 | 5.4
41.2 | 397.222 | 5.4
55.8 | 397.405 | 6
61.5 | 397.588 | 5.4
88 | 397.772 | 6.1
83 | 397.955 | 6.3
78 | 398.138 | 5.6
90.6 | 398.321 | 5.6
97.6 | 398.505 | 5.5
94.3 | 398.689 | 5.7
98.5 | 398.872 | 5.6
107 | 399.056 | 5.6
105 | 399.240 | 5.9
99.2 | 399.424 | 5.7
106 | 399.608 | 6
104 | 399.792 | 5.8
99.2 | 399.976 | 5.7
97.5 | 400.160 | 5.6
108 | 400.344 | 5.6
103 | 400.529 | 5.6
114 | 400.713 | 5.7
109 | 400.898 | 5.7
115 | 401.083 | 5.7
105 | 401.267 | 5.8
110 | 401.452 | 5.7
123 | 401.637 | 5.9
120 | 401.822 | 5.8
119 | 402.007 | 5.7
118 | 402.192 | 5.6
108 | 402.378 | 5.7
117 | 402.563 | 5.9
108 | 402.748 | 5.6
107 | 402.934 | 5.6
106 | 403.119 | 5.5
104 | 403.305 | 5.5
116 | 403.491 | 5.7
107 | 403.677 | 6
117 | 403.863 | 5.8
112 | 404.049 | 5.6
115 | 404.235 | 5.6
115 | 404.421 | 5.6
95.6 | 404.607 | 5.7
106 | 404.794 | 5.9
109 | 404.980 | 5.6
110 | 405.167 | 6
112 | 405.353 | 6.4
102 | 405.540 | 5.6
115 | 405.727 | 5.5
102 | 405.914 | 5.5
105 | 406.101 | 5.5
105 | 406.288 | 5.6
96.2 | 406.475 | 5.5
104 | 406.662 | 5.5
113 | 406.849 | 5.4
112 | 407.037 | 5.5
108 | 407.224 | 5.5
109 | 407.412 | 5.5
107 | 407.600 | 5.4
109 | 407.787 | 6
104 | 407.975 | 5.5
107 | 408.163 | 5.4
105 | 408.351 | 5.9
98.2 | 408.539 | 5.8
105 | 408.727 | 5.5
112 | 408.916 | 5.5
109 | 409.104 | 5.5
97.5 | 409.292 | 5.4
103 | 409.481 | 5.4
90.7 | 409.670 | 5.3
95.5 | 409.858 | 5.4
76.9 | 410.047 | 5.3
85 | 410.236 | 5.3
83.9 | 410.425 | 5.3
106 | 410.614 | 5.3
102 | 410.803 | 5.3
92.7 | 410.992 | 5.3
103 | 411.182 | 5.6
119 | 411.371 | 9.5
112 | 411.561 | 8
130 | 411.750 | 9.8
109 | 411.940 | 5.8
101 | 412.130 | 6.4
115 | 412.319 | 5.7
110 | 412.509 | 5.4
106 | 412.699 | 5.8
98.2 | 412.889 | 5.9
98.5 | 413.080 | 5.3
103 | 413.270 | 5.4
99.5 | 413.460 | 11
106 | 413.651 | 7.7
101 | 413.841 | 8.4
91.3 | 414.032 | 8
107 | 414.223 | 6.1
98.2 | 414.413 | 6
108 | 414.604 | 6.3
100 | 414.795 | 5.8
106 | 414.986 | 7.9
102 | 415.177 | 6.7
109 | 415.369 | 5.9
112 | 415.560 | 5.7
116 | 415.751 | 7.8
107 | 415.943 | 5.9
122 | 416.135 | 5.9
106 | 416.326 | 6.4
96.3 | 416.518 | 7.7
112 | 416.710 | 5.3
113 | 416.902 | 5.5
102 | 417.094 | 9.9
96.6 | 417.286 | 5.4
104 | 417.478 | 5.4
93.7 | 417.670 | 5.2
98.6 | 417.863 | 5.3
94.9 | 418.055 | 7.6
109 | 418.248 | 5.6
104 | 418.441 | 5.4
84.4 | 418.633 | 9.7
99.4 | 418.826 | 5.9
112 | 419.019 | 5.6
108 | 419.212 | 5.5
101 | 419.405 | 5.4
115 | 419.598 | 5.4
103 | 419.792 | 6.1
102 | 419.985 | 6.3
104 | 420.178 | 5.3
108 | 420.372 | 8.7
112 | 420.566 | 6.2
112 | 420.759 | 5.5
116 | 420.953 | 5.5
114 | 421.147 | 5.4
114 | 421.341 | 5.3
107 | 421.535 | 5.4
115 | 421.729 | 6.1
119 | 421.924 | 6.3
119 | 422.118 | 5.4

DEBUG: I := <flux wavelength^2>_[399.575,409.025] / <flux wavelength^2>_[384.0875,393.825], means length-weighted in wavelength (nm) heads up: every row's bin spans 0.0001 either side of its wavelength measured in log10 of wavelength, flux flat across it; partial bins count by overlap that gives 1.69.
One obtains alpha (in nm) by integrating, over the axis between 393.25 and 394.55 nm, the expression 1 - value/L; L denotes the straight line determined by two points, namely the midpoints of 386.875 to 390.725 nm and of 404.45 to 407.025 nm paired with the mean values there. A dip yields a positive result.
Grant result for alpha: 0.433 nm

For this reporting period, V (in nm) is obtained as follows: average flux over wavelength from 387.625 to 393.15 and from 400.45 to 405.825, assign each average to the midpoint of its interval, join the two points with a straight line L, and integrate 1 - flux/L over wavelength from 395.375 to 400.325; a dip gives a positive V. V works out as 0.87 nm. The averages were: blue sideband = 72.2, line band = 78.7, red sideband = 111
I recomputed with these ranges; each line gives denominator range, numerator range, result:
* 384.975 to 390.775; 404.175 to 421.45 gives 1.69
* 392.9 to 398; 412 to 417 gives 1.89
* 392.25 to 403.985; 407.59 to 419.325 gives 1.31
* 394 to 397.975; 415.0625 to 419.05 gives 1.76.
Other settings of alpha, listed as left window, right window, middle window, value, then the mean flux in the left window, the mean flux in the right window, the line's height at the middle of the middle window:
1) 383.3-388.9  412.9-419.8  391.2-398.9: 0.887 nm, 65.8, 104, 77.1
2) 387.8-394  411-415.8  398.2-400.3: -0.442 nm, 68.4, 106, 82.4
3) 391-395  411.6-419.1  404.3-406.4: -0.460 nm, 66.9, 105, 87.8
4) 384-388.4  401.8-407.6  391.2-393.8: 0.569 nm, 69.1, 109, 82.8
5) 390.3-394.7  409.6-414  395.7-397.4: 0.495 nm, 68.9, 102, 75.8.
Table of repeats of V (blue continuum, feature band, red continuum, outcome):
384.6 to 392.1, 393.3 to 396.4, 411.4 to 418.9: 0.48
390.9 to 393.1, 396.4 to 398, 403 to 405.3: 0.67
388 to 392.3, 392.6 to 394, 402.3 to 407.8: 0.57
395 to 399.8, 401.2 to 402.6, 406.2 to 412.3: -0.45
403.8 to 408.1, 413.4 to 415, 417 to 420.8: 0.05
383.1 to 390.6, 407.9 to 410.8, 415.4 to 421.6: -0.12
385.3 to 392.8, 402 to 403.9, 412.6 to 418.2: -0.46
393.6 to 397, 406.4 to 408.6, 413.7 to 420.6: -0.47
